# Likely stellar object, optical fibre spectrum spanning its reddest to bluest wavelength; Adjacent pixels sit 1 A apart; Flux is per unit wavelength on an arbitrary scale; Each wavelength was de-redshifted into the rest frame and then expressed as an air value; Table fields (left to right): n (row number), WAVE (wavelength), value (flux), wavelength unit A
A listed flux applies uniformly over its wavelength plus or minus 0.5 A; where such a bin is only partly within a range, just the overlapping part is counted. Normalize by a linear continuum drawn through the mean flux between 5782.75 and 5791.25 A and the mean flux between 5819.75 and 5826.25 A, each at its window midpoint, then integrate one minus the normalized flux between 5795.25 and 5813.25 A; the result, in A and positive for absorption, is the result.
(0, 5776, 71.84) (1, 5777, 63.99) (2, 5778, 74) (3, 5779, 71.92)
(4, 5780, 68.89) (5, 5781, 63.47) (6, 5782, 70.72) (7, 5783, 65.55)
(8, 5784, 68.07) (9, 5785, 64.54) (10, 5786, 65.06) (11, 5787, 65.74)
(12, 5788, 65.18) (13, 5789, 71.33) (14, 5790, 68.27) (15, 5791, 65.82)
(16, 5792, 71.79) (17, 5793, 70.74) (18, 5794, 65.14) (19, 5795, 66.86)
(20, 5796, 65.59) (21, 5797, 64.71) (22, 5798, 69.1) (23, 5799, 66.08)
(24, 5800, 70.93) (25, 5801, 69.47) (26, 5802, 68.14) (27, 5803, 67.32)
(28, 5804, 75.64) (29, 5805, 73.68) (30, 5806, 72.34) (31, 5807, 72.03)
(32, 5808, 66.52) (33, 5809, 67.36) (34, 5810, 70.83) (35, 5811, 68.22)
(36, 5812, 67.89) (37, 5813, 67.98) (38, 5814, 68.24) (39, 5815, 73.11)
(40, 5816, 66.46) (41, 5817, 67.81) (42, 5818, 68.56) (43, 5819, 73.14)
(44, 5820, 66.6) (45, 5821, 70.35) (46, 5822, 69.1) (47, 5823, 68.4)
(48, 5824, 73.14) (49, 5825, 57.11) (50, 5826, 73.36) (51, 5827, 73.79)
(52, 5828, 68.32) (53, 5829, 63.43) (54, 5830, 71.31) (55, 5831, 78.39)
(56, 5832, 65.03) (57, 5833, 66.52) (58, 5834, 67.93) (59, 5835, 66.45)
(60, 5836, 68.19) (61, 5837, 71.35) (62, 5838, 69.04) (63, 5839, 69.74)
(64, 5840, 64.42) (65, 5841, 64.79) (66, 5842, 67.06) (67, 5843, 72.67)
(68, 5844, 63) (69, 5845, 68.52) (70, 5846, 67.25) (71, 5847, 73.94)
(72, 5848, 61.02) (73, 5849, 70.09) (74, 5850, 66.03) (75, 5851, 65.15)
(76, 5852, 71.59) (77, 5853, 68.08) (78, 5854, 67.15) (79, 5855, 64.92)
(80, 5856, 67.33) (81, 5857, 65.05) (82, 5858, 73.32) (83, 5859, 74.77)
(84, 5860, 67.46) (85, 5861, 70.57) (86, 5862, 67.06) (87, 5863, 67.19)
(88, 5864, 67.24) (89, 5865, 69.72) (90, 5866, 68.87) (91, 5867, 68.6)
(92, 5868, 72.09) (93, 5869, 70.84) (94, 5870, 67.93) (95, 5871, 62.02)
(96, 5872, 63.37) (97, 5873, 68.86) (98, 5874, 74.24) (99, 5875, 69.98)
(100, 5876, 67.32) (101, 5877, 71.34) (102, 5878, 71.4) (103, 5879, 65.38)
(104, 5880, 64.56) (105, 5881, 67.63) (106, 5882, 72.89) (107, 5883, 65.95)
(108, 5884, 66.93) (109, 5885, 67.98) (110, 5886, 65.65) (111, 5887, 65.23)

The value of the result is -0.5 A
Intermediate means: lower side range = 66.7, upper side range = 68.2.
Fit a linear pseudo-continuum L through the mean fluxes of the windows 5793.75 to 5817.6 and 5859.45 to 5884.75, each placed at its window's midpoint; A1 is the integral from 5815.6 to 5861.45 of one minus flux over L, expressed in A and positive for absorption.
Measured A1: 0.1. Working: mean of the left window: 68.8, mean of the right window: 68.4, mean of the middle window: 68.4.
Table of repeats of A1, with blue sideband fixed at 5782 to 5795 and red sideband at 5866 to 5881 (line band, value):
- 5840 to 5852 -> 0.14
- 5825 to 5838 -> -0.21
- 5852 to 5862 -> -0.09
